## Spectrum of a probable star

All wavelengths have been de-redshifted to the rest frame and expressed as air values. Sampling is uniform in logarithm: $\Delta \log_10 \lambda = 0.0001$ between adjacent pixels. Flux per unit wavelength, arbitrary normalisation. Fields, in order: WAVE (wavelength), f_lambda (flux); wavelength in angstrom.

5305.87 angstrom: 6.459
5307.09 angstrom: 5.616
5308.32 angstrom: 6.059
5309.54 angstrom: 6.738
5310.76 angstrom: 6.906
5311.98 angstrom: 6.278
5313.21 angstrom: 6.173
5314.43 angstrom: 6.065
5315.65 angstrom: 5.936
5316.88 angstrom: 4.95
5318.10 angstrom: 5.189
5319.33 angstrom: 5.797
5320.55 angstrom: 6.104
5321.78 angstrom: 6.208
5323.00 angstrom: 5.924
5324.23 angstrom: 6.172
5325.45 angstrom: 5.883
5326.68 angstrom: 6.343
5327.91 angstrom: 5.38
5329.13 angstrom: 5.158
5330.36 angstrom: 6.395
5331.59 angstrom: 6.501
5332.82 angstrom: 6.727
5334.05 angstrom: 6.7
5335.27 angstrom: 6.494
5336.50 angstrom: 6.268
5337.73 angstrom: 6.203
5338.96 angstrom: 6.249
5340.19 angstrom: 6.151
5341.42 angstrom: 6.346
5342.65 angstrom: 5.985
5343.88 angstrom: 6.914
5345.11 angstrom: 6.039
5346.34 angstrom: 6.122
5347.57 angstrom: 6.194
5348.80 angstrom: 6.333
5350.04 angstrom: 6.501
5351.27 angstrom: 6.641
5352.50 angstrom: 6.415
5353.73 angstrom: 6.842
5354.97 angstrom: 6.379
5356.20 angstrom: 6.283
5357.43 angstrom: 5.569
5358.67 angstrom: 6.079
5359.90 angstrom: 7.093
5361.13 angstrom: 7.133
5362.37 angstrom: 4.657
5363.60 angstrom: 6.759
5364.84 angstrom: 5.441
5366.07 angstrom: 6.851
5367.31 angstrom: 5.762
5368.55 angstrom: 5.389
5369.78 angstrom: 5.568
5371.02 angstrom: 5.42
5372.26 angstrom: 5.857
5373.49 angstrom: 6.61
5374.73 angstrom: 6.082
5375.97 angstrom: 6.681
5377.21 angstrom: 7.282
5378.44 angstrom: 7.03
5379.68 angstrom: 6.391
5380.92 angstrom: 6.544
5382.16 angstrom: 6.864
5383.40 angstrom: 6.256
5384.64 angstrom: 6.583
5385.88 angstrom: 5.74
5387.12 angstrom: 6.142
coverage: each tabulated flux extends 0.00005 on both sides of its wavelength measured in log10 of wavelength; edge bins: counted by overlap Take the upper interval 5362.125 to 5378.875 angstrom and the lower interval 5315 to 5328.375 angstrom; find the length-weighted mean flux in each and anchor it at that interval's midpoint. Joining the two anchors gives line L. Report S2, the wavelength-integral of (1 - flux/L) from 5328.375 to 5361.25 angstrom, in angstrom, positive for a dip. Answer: -2.12 angstrom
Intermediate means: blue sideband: 5.81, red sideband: 6.12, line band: 6.35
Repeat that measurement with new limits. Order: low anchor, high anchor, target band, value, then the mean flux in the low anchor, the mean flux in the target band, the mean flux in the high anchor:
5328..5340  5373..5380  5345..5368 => 0.76 angstrom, 6.26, 6.27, 6.69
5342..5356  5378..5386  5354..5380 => 1.00 angstrom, 6.39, 6.21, 6.52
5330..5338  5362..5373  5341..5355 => -0.47 angstrom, 6.48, 6.39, 5.78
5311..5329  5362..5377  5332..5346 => -1.05 angstrom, 5.89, 6.37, 5.98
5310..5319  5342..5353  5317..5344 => 0.15 angstrom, 5.94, 6.11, 6.35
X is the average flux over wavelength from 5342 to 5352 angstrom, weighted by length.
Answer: 6.34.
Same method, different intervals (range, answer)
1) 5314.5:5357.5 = 6.16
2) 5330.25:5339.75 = 6.44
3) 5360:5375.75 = 6.02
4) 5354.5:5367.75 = 6.19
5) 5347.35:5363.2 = 6.33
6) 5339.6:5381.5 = 6.27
